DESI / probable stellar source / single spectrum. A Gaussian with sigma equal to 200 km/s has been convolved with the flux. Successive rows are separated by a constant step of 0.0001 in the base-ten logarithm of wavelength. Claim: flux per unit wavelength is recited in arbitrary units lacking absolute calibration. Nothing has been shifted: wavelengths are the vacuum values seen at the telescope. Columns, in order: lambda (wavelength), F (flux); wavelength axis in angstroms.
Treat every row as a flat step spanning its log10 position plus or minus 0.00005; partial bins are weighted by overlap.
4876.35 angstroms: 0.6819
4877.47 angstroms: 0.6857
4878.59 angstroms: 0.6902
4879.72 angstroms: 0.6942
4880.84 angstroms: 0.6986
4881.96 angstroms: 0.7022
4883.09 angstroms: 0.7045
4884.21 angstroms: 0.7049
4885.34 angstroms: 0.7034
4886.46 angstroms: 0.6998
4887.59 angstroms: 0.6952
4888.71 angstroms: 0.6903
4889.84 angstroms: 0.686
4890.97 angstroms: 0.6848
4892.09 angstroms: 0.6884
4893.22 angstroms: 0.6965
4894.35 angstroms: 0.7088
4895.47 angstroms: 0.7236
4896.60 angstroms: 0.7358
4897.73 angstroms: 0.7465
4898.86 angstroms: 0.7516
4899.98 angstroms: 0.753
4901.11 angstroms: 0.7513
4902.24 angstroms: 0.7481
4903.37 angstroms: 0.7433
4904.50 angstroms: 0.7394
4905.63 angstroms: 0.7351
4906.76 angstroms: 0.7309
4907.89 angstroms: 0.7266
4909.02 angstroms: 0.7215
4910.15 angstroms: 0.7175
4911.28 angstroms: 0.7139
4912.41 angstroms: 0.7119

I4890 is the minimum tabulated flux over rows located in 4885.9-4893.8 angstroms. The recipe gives 0.6848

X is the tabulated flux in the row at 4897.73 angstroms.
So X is 0.7465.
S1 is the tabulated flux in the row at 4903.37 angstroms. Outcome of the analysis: 0.7433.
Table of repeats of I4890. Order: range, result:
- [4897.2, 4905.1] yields 0.7394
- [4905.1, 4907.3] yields 0.7309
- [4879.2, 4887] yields 0.6942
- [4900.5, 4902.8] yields 0.7481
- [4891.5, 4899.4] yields 0.6884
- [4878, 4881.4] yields 0.6902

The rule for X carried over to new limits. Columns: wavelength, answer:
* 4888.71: 0.6903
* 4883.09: 0.7045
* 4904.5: 0.7394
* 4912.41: 0.7119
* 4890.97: 0.6848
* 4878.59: 0.6902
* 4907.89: 0.7266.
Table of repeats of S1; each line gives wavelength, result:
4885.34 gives 0.7034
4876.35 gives 0.6819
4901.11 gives 0.7513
